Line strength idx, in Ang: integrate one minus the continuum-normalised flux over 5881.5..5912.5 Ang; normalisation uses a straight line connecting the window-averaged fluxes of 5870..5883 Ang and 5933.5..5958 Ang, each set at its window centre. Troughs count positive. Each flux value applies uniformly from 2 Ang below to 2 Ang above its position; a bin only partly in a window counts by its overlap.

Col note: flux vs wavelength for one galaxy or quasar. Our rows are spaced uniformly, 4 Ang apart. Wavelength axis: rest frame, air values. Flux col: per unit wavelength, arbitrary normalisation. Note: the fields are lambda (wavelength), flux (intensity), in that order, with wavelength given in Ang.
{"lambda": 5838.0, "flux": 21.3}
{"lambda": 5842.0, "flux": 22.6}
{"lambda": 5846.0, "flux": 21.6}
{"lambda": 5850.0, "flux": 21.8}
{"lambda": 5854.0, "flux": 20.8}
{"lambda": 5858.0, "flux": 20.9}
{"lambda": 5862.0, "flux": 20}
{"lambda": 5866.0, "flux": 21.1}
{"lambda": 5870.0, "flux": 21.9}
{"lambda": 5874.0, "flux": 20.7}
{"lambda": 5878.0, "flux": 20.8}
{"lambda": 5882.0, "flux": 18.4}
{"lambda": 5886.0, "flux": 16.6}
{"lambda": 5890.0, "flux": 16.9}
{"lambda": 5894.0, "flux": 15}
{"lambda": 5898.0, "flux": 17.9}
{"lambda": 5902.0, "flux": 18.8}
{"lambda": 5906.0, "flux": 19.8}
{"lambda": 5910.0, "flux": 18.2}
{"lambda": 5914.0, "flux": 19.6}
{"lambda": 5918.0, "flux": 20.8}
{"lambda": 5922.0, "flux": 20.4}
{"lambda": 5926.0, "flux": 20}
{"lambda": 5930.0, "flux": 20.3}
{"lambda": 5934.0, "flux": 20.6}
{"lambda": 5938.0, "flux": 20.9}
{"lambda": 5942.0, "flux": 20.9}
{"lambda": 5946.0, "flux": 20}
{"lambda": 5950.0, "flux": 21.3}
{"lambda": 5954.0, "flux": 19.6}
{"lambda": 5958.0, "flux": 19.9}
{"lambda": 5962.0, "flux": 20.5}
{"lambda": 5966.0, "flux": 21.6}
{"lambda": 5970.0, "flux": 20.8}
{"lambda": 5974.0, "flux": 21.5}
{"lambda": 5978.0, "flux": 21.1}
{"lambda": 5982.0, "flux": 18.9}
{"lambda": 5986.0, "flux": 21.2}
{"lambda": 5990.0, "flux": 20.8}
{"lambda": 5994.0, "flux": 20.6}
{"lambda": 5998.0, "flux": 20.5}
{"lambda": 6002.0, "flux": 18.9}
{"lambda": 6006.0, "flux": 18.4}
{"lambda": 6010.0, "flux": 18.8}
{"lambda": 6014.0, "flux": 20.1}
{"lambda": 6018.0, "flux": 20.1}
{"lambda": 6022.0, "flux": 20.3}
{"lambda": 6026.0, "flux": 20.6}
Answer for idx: 4.13 Ang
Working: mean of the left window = 20.4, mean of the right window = 20.5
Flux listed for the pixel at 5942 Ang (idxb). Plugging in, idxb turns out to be 20.9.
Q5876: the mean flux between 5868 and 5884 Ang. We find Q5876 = 20.4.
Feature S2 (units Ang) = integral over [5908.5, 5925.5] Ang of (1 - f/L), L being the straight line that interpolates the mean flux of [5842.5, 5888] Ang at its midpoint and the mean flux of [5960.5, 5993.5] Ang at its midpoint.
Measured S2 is 0.7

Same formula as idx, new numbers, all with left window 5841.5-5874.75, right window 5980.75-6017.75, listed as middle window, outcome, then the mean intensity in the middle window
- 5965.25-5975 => -0.5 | 21.2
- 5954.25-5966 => -0.1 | 20.3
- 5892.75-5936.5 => 2.9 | 19.3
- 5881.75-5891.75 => 1.8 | 17.1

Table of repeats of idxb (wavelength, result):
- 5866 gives 21.1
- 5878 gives 20.8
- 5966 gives 21.6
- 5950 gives 21.3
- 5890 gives 16.9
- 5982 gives 18.9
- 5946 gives 20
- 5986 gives 21.2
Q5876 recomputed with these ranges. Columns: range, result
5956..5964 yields 20.2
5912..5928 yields 20.2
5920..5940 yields 20.4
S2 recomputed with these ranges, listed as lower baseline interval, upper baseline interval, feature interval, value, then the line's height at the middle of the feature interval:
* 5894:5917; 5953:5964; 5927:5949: -1.2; 19.5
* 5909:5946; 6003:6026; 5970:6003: -1.2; 19.8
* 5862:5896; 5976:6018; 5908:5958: -2.0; 19.4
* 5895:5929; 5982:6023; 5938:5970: -1.6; 19.6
